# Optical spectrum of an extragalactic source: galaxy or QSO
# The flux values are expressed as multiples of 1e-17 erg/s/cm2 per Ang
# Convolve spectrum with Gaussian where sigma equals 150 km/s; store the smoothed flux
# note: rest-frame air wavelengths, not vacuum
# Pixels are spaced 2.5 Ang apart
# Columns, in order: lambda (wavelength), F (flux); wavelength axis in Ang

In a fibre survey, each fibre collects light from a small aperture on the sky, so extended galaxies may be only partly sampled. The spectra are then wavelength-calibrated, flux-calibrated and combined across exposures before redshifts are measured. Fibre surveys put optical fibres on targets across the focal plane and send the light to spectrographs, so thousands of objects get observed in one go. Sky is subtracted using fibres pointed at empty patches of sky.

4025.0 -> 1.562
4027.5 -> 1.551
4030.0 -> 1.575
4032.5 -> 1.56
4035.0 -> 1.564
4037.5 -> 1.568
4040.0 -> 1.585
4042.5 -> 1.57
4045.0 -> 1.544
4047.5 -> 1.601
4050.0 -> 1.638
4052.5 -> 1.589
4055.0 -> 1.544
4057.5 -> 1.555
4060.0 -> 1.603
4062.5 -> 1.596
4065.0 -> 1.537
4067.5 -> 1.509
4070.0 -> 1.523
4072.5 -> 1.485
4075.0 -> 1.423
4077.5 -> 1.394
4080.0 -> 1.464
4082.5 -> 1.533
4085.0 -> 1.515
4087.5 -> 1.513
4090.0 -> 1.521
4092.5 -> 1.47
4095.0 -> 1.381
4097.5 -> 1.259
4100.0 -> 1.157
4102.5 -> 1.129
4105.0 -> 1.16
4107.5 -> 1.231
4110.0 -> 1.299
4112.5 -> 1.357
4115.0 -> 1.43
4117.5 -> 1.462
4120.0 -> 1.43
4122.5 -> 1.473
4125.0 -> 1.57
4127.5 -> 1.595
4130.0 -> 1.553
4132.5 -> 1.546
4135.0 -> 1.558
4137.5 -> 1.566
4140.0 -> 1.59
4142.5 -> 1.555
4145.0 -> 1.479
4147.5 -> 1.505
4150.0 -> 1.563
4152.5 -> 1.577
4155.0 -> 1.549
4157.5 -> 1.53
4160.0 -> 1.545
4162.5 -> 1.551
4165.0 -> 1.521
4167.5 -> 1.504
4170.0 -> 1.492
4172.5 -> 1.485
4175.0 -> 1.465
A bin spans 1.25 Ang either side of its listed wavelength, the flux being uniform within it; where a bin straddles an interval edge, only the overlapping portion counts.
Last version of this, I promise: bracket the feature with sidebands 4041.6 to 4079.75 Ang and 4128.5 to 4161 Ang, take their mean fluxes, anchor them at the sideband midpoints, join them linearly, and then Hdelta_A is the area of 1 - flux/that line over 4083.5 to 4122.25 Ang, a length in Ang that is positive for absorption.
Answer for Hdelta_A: 4.6 Ang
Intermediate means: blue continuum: 1.54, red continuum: 1.55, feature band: 1.36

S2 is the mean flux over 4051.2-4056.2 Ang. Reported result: 1.57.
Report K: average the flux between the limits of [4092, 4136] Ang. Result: 1.39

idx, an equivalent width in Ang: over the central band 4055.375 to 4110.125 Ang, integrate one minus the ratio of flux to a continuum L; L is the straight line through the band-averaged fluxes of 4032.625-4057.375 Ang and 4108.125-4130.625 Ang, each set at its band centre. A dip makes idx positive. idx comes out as 3.3 Ang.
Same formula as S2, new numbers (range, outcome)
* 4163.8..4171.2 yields 1.51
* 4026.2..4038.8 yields 1.56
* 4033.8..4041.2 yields 1.57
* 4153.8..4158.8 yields 1.54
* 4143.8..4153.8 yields 1.53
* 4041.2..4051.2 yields 1.59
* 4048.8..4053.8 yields 1.61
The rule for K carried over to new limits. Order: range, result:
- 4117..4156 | 1.54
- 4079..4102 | 1.41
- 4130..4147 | 1.55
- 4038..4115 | 1.46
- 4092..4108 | 1.25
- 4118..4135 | 1.53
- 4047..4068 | 1.58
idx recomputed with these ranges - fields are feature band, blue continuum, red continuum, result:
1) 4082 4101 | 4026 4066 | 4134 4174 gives 1.71 Ang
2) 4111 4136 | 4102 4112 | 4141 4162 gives -2.89 Ang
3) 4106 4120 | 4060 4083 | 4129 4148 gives 1.55 Ang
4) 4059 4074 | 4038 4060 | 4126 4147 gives 0.33 Ang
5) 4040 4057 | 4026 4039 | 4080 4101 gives -0.61 Ang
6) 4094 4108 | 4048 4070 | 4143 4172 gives 3.03 Ang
